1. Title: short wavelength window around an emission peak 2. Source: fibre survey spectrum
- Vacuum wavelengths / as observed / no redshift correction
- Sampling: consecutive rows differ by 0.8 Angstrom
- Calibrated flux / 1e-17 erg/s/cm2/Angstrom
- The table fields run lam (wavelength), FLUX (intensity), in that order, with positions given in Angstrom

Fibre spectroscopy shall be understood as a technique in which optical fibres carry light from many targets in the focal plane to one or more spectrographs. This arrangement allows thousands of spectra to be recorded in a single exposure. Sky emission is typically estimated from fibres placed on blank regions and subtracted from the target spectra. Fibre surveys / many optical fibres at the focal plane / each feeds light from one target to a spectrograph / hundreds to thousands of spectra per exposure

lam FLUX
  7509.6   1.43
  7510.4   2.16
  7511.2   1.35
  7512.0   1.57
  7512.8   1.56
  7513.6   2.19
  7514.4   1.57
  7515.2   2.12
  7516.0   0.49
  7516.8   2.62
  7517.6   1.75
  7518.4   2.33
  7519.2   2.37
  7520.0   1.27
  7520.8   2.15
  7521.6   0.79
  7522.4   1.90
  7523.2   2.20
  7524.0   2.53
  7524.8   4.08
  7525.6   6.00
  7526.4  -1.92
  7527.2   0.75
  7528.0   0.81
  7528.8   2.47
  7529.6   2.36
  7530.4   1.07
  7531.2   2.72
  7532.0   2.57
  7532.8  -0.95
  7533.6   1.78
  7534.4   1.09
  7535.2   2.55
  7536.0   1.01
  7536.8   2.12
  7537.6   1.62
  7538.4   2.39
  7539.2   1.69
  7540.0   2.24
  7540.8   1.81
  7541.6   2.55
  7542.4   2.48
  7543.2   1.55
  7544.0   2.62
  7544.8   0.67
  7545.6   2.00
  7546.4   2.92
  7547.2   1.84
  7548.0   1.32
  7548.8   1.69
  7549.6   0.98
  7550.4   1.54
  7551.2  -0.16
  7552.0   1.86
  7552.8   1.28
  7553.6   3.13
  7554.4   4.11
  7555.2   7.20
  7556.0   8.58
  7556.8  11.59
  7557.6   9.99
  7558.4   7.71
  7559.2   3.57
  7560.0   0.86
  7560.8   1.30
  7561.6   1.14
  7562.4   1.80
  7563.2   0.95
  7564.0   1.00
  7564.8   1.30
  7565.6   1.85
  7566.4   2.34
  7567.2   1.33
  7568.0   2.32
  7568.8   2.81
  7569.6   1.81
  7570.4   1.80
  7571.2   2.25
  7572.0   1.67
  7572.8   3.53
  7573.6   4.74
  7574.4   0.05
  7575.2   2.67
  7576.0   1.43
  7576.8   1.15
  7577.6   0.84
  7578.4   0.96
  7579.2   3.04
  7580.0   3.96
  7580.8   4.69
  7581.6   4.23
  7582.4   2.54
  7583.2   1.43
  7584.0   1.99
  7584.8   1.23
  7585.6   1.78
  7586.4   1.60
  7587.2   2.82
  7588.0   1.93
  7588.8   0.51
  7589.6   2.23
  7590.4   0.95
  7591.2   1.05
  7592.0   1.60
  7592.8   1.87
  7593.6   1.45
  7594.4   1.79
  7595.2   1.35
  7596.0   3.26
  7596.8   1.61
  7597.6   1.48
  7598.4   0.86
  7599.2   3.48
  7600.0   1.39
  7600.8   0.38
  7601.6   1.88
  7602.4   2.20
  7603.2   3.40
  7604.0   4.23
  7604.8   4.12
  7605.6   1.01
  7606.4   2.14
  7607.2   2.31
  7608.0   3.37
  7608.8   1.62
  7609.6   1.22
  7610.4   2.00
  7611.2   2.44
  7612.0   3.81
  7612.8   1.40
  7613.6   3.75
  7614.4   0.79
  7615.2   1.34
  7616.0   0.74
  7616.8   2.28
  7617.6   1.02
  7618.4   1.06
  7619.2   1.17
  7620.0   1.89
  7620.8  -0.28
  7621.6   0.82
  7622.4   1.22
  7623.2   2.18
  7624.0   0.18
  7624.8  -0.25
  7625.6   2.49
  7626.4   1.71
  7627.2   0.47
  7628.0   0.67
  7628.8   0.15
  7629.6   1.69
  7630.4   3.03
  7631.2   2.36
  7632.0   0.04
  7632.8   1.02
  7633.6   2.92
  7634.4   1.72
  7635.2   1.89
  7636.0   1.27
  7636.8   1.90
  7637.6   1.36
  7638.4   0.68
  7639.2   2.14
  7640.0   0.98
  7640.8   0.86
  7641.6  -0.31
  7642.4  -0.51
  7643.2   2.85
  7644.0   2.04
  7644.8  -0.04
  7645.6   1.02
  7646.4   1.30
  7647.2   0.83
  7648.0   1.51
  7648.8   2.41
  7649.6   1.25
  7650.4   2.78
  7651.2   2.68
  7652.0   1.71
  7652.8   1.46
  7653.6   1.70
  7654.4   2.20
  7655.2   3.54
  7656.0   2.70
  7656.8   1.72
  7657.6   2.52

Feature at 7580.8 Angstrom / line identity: [N II] 6583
